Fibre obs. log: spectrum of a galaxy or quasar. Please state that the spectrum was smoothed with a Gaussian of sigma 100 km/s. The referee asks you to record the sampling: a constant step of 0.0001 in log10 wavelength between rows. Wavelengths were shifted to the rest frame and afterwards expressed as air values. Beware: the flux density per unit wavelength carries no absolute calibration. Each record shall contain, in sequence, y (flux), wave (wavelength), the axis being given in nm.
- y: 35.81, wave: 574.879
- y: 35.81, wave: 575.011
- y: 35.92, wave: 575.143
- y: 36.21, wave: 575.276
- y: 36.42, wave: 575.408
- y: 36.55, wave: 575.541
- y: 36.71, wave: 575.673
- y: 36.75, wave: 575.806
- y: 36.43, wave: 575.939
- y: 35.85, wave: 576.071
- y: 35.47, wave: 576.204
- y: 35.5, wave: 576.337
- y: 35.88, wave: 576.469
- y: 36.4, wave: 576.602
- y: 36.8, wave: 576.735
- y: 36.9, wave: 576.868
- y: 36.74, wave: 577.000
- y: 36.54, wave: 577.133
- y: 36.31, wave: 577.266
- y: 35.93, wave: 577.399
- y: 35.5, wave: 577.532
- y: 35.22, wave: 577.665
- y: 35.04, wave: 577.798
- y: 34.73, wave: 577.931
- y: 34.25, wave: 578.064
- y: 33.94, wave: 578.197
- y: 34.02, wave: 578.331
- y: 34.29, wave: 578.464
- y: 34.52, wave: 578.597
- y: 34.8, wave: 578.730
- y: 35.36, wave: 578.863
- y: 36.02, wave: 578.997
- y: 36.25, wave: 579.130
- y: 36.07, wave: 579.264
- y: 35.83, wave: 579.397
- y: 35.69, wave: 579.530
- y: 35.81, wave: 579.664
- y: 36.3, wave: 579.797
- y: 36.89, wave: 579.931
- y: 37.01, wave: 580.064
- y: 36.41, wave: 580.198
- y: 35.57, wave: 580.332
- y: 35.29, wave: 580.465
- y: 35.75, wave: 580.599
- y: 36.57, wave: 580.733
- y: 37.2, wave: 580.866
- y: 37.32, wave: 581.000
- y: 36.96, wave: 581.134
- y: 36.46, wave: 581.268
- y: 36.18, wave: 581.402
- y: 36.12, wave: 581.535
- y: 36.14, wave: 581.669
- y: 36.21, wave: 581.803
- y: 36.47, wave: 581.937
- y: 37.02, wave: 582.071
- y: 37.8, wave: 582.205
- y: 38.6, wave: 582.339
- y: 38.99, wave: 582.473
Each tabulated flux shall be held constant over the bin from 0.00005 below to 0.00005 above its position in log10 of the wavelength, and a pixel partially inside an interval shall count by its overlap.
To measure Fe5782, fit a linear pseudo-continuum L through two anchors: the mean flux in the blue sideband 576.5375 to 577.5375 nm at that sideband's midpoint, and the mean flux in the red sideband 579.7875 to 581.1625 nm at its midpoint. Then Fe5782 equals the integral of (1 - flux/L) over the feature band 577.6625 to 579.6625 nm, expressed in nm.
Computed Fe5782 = 0.07 nm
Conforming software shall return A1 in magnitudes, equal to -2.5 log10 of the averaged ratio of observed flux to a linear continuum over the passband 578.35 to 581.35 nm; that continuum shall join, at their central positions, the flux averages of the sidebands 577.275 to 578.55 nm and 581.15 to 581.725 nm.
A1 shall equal -0.010 mag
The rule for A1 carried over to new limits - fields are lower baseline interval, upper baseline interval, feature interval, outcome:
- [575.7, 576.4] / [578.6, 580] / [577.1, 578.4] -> 0.03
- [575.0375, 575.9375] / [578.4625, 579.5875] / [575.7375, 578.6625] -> 0.01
